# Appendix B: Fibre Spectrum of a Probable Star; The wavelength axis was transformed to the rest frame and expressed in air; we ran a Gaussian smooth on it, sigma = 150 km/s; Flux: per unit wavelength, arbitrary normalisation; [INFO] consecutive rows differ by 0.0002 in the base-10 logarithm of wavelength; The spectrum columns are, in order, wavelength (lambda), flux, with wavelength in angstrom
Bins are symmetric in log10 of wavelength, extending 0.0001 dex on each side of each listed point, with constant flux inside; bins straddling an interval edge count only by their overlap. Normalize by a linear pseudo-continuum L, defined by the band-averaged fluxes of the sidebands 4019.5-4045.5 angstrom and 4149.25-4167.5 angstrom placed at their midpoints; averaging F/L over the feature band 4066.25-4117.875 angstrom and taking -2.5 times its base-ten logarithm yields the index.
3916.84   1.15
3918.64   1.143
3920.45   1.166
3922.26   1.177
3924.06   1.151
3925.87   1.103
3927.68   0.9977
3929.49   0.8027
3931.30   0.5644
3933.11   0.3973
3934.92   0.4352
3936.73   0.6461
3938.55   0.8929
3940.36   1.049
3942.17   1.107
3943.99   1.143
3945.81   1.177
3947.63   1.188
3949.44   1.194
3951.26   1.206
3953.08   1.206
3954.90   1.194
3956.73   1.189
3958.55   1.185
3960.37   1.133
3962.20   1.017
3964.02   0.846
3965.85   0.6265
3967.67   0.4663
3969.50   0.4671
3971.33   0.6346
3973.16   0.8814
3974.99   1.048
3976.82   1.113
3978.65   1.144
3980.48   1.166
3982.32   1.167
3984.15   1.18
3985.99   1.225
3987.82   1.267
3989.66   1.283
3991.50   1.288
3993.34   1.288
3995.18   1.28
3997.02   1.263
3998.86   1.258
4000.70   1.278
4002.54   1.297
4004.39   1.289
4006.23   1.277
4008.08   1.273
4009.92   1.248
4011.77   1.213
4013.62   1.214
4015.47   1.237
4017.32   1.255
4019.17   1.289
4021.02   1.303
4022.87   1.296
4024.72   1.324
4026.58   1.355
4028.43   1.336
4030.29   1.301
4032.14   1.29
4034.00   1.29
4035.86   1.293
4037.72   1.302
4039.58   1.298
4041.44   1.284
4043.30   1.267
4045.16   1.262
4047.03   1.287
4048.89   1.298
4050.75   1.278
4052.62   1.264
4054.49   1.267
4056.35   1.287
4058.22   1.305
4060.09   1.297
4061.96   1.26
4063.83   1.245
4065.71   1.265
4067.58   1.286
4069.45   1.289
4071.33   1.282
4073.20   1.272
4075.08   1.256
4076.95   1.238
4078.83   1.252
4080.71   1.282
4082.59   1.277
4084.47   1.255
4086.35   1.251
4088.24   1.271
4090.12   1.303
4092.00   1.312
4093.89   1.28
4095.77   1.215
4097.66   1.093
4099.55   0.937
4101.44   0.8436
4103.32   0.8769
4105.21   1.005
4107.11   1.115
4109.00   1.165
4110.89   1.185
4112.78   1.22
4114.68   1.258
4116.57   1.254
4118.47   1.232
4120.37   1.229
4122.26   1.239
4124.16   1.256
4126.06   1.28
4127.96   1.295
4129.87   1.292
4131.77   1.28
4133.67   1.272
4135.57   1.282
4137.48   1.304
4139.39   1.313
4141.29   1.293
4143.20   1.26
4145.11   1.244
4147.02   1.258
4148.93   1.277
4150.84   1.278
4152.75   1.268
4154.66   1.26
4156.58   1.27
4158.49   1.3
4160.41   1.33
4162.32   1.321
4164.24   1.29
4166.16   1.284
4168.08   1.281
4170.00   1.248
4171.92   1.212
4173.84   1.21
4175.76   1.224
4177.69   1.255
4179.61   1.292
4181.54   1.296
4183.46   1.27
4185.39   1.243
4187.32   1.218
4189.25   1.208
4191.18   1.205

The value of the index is 0.086 mag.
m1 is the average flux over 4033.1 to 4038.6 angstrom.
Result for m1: 1.29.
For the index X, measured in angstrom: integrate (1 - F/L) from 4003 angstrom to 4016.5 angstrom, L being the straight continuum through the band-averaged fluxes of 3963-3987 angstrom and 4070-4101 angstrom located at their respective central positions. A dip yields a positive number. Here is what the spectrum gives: -3.1 angstrom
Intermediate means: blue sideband 0.923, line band 1.25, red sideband 1.23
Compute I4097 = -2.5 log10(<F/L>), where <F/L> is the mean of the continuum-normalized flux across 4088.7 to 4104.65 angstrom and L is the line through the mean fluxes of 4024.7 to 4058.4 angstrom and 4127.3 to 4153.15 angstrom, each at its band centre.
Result 0.16 mag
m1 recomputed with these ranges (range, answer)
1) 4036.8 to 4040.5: 1.3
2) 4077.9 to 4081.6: 1.27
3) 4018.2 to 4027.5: 1.31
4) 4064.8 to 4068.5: 1.28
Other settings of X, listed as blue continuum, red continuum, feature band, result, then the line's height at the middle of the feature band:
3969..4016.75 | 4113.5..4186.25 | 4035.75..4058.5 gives -1.5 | 1.21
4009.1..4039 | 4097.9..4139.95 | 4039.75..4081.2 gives -0.9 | 1.25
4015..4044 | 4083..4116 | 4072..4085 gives -0.7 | 1.2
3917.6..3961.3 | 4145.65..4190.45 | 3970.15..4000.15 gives -2.3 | 1.07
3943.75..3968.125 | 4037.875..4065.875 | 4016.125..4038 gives -1.4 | 1.22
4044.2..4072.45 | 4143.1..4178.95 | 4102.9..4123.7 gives 1.7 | 1.27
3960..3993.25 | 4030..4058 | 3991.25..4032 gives -4.7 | 1.15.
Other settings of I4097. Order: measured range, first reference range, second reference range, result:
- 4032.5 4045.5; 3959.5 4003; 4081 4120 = -0.154 mag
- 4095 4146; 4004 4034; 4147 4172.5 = 0.075 mag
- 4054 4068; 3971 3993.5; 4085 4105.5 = -0.129 mag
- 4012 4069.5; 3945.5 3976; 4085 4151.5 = -0.172 mag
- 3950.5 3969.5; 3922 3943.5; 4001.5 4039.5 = 0.003 mag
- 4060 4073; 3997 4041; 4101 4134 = -0.032 mag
